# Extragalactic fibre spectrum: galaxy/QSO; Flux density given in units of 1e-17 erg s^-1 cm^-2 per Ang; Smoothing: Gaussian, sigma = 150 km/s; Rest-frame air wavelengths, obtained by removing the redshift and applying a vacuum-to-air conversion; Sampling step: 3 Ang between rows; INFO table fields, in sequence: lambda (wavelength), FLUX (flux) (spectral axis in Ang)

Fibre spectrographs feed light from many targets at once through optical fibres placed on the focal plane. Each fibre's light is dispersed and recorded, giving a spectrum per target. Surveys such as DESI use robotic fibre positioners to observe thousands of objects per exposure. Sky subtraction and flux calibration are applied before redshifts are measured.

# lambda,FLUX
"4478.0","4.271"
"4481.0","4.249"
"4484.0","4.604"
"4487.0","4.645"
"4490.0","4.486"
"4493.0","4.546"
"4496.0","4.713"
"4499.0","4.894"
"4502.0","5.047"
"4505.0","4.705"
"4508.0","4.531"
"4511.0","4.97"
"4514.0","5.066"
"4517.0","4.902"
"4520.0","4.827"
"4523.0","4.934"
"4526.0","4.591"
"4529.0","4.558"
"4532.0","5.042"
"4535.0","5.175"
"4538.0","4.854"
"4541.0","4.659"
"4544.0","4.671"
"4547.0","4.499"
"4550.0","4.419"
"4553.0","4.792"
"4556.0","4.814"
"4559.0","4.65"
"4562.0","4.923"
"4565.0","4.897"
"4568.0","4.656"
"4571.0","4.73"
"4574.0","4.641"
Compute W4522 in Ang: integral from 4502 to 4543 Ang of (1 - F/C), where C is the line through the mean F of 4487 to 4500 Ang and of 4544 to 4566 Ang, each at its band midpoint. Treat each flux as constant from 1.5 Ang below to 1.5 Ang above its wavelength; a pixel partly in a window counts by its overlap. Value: -1.4 Ang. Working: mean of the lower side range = 4.65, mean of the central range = 4.84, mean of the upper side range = 4.71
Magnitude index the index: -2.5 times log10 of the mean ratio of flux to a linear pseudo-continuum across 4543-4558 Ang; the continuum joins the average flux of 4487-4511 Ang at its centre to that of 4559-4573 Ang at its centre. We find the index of 0.03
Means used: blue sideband 4.72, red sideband 4.78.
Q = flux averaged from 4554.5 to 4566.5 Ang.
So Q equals 4.82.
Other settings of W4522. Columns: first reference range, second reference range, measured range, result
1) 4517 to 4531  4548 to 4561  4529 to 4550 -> -0.2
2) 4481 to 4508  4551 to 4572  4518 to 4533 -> -0.2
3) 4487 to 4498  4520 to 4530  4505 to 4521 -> -0.6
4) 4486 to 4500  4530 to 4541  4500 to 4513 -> -0.2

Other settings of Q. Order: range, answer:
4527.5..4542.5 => 4.86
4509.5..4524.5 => 4.94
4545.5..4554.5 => 4.57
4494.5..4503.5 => 4.88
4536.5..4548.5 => 4.67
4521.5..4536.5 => 4.86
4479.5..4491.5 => 4.5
